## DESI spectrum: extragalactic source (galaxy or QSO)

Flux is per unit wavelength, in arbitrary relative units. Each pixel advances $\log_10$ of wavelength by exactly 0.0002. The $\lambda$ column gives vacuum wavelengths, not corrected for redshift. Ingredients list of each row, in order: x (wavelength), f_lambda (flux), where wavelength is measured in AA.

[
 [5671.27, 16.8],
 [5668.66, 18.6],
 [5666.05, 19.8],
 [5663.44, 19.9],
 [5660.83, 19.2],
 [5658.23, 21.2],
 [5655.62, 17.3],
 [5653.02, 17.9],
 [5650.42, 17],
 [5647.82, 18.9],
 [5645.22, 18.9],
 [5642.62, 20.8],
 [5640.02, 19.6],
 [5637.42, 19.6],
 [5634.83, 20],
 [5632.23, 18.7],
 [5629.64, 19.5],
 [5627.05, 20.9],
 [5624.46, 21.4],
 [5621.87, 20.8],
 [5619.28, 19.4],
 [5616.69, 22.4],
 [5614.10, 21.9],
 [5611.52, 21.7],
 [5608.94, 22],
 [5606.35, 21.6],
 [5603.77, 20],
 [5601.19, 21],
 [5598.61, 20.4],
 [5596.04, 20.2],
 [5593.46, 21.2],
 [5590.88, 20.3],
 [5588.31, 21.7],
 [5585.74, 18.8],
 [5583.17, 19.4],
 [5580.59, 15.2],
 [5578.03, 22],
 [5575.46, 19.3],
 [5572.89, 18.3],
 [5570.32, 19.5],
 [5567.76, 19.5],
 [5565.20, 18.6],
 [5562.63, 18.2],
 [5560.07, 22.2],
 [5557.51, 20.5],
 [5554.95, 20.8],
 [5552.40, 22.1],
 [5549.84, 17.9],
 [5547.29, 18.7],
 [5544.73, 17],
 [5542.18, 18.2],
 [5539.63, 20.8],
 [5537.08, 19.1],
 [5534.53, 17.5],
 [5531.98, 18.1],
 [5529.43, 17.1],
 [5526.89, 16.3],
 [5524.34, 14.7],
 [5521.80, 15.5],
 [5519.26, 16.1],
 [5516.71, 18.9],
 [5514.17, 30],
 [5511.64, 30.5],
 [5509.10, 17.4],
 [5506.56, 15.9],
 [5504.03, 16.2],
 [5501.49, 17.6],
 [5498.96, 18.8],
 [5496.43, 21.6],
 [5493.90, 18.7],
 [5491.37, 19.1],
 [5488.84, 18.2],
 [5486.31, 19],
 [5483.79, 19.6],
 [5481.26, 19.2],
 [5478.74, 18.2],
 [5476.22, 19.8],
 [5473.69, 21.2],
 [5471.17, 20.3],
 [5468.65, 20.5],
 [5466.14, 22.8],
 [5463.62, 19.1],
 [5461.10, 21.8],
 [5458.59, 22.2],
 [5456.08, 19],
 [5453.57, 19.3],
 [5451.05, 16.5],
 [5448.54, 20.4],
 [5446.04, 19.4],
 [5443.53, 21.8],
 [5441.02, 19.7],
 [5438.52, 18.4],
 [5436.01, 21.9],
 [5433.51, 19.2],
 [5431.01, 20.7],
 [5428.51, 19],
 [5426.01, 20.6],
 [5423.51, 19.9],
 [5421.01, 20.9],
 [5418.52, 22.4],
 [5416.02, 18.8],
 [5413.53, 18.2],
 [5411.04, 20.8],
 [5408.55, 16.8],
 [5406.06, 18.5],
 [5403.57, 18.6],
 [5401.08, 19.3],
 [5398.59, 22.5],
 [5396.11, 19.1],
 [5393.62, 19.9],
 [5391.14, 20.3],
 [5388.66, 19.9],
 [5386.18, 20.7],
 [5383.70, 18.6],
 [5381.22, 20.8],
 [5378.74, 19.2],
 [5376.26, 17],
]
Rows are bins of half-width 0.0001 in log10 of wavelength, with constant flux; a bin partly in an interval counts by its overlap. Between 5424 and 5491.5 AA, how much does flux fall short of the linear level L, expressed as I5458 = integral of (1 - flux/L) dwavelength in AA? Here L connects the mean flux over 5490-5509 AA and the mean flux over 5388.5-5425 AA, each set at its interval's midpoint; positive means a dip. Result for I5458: -3.58 AA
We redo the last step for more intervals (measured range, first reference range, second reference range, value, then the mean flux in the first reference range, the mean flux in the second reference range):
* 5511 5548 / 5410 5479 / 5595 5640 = 2.4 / 20.1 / 20.6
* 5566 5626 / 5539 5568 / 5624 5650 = -2.2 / 19.5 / 19.7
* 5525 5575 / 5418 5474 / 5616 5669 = 2.5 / 20.3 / 19.6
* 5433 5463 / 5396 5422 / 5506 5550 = -0.9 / 19.6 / 18.9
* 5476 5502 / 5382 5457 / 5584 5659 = 1.0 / 19.7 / 20.2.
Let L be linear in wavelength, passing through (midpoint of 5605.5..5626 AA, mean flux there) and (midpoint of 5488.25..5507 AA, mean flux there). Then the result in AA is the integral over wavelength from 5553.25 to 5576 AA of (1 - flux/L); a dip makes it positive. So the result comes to 0.4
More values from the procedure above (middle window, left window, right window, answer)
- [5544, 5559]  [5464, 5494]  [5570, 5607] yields 0.2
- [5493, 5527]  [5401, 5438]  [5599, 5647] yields 1.4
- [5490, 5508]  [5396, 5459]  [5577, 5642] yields 1.6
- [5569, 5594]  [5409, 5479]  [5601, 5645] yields 1.2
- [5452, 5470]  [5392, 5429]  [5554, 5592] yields -0.8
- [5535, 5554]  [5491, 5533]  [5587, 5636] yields 0.5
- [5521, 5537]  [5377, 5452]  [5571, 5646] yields 2.6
